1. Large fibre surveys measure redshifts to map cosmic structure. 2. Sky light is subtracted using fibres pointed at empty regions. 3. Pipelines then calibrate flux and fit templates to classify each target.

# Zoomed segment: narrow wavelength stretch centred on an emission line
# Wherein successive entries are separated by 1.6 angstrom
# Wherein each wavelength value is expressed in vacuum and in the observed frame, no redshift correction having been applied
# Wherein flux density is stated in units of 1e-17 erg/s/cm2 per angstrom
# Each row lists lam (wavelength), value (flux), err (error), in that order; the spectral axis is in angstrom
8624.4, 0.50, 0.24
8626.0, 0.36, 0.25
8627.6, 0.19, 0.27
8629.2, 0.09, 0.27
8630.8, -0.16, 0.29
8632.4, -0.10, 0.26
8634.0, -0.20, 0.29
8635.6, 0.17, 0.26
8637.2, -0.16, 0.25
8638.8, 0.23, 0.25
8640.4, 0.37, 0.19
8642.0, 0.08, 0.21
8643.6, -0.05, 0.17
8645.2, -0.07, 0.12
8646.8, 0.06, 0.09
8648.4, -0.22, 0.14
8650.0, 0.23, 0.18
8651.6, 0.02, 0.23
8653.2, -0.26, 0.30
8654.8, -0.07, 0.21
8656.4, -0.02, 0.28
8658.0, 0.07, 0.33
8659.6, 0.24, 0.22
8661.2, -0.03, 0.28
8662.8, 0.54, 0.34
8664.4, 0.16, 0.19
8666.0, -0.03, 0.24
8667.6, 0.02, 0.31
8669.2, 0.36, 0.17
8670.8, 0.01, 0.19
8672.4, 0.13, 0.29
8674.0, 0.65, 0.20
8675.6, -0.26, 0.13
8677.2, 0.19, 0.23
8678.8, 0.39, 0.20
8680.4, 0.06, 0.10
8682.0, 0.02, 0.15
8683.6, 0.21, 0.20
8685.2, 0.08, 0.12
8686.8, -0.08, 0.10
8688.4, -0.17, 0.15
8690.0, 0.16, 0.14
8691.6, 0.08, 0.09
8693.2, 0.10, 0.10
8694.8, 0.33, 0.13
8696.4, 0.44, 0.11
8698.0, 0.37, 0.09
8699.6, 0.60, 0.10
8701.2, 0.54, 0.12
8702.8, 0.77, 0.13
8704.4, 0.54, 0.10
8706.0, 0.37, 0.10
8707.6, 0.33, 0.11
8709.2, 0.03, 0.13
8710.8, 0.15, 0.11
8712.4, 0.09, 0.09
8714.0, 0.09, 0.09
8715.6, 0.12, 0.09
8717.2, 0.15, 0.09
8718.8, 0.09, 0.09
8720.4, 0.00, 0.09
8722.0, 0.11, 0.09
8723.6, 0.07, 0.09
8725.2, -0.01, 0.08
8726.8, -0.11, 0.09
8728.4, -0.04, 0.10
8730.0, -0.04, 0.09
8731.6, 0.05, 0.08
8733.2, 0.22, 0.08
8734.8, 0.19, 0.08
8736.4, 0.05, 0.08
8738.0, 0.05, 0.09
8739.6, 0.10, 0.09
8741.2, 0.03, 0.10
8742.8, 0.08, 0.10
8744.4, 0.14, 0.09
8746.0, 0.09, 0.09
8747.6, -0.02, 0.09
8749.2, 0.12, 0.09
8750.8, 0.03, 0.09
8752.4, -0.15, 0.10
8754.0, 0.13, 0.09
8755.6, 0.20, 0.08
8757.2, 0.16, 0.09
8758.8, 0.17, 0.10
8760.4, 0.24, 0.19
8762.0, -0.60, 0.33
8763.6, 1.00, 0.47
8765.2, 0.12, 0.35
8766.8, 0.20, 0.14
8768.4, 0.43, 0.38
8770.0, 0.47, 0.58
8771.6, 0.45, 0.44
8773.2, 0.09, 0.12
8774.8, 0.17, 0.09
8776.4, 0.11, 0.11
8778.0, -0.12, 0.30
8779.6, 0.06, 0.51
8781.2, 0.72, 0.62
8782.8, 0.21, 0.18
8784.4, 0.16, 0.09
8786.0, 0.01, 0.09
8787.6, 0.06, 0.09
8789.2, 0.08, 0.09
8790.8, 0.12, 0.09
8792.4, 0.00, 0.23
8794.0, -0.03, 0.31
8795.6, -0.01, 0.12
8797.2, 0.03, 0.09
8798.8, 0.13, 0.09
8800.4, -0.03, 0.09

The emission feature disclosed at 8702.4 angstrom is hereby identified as [O II] 3727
